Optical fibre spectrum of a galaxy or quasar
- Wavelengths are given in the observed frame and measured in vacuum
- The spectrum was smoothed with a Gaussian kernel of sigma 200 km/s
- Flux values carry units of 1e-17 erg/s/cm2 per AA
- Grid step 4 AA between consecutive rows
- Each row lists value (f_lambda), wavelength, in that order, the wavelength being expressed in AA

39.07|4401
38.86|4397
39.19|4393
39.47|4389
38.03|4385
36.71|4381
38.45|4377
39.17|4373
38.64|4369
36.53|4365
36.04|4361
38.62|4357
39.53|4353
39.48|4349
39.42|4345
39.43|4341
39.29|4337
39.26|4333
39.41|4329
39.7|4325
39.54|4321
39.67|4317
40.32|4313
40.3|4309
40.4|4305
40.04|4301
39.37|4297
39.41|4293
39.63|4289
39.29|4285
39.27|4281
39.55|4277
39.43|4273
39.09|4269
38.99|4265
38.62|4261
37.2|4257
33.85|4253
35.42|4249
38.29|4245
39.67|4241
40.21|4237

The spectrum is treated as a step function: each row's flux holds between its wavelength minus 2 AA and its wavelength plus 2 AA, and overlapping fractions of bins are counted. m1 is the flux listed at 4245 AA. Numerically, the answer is 38.29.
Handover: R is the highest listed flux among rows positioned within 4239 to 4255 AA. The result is 39.67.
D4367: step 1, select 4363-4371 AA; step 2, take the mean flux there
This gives 37.6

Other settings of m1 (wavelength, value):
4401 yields 39.07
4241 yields 39.67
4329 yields 39.41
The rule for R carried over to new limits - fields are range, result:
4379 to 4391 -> 39.47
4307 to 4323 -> 40.32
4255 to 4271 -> 39.09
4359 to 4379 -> 39.17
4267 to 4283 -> 39.55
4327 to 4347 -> 39.43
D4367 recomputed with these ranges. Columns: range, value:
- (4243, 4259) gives 36.2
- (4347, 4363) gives 38.4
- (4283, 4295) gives 39.4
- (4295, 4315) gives 40.1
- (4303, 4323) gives 40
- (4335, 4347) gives 39.4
